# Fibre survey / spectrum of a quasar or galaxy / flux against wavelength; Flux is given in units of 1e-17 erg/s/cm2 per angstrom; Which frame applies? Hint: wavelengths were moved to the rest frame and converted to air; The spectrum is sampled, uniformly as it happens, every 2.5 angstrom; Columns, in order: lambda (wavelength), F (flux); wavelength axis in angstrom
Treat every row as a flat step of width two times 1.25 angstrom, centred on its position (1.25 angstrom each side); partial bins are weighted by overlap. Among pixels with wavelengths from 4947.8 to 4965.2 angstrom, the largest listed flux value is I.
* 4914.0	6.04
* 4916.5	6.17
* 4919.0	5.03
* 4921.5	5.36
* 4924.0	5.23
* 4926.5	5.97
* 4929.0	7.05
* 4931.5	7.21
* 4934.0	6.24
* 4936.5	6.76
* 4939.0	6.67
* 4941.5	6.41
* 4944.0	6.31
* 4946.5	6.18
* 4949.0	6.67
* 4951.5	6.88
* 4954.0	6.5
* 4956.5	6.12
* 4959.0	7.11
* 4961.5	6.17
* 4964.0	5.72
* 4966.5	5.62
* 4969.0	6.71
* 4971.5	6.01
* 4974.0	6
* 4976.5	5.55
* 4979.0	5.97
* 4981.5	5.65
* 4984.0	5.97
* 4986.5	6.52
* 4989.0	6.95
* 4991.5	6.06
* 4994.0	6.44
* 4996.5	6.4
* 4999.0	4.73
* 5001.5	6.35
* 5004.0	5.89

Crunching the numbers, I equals 7.11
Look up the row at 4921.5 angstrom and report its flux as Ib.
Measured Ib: 5.36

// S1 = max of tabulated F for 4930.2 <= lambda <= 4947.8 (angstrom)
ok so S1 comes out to 7.21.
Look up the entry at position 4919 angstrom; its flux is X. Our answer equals 5.03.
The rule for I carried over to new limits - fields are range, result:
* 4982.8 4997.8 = 6.95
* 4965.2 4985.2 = 6.71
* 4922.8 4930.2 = 7.05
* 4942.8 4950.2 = 6.67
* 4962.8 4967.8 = 5.72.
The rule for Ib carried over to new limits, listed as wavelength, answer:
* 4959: 7.11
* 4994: 6.44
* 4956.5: 6.12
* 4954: 6.5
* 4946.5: 6.18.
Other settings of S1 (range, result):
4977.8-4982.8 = 5.97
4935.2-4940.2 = 6.76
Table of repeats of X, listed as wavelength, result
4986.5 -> 6.52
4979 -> 5.97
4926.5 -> 5.97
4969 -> 6.71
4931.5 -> 7.21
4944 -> 6.31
